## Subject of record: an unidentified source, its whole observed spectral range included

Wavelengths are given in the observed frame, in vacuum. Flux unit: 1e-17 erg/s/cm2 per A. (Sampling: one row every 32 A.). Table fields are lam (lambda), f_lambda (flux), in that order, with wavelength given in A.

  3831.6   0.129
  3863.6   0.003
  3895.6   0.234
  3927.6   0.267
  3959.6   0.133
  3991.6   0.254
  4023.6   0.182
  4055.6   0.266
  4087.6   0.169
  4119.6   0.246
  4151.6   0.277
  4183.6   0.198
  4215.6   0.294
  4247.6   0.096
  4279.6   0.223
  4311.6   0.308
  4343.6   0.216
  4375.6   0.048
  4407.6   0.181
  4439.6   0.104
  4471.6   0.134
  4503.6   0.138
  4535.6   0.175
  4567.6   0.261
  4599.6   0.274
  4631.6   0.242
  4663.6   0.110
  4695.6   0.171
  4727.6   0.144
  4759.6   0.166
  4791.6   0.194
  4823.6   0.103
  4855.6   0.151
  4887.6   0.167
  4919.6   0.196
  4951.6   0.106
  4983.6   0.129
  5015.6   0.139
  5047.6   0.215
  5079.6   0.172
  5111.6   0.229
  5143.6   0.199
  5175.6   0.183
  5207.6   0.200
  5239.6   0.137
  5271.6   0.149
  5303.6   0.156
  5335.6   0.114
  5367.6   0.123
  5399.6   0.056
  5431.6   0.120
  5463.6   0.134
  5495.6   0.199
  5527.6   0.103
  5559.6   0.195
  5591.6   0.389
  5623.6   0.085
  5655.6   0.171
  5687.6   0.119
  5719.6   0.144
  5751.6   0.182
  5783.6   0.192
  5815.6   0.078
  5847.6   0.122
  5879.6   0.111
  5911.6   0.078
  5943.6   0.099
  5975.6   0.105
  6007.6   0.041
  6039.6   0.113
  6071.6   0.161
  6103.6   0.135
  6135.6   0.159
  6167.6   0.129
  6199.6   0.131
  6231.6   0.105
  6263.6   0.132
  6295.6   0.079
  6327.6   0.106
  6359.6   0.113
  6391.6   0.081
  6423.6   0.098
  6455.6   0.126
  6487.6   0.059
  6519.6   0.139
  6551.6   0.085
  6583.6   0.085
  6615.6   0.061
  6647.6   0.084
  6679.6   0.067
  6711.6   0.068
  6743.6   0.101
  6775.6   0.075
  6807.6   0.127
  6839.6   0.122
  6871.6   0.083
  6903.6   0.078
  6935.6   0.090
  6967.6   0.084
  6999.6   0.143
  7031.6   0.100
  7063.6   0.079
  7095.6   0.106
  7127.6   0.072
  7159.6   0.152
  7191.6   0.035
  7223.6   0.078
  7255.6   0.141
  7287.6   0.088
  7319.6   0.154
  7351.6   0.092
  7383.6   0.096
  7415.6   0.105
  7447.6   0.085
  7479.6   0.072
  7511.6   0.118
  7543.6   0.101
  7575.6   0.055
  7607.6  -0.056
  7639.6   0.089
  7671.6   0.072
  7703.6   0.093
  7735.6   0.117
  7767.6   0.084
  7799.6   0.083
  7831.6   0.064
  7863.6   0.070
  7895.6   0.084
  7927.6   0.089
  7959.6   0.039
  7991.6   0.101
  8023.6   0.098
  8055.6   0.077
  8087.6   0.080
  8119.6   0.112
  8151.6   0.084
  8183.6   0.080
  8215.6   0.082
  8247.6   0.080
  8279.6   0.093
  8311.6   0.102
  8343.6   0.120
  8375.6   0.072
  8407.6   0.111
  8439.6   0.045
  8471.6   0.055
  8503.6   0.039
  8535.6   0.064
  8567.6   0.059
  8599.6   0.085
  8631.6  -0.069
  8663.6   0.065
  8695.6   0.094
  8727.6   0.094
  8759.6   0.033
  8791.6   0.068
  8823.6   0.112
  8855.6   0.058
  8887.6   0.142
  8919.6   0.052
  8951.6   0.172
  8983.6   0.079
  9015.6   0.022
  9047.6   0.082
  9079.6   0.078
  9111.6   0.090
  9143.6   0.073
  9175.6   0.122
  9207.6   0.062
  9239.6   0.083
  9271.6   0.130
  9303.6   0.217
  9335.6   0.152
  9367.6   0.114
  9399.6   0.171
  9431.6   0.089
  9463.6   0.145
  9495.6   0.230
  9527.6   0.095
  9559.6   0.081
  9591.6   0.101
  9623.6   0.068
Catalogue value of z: 1.403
